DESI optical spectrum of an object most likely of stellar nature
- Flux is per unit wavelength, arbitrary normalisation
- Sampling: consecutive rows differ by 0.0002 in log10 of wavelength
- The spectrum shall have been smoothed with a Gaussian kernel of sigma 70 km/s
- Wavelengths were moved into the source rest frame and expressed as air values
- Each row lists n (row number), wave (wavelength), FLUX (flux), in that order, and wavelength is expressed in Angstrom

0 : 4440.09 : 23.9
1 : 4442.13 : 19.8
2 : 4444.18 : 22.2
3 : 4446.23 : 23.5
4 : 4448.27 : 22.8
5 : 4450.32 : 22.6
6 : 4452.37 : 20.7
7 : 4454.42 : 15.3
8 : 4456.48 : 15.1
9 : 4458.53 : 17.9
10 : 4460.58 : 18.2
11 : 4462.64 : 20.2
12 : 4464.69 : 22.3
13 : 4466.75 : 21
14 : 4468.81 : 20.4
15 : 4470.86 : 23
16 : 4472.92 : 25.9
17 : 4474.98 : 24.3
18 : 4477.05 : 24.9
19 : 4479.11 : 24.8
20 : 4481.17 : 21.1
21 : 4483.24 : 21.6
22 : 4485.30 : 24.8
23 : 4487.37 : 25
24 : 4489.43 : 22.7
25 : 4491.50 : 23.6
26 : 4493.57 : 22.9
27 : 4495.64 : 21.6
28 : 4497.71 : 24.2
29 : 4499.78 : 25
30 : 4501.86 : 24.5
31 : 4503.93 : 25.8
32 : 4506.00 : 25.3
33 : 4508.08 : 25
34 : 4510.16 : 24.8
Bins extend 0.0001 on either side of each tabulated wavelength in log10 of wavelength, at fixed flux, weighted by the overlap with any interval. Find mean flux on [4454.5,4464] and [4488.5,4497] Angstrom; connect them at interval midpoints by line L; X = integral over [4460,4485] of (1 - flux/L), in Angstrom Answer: -3.5 Angstrom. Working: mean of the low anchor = 17.8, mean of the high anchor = 22.8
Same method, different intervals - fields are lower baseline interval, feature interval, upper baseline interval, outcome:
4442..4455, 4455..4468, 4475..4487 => 1.9 Angstrom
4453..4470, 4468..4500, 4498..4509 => -2.0 Angstrom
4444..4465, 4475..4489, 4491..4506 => -0.8 Angstrom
